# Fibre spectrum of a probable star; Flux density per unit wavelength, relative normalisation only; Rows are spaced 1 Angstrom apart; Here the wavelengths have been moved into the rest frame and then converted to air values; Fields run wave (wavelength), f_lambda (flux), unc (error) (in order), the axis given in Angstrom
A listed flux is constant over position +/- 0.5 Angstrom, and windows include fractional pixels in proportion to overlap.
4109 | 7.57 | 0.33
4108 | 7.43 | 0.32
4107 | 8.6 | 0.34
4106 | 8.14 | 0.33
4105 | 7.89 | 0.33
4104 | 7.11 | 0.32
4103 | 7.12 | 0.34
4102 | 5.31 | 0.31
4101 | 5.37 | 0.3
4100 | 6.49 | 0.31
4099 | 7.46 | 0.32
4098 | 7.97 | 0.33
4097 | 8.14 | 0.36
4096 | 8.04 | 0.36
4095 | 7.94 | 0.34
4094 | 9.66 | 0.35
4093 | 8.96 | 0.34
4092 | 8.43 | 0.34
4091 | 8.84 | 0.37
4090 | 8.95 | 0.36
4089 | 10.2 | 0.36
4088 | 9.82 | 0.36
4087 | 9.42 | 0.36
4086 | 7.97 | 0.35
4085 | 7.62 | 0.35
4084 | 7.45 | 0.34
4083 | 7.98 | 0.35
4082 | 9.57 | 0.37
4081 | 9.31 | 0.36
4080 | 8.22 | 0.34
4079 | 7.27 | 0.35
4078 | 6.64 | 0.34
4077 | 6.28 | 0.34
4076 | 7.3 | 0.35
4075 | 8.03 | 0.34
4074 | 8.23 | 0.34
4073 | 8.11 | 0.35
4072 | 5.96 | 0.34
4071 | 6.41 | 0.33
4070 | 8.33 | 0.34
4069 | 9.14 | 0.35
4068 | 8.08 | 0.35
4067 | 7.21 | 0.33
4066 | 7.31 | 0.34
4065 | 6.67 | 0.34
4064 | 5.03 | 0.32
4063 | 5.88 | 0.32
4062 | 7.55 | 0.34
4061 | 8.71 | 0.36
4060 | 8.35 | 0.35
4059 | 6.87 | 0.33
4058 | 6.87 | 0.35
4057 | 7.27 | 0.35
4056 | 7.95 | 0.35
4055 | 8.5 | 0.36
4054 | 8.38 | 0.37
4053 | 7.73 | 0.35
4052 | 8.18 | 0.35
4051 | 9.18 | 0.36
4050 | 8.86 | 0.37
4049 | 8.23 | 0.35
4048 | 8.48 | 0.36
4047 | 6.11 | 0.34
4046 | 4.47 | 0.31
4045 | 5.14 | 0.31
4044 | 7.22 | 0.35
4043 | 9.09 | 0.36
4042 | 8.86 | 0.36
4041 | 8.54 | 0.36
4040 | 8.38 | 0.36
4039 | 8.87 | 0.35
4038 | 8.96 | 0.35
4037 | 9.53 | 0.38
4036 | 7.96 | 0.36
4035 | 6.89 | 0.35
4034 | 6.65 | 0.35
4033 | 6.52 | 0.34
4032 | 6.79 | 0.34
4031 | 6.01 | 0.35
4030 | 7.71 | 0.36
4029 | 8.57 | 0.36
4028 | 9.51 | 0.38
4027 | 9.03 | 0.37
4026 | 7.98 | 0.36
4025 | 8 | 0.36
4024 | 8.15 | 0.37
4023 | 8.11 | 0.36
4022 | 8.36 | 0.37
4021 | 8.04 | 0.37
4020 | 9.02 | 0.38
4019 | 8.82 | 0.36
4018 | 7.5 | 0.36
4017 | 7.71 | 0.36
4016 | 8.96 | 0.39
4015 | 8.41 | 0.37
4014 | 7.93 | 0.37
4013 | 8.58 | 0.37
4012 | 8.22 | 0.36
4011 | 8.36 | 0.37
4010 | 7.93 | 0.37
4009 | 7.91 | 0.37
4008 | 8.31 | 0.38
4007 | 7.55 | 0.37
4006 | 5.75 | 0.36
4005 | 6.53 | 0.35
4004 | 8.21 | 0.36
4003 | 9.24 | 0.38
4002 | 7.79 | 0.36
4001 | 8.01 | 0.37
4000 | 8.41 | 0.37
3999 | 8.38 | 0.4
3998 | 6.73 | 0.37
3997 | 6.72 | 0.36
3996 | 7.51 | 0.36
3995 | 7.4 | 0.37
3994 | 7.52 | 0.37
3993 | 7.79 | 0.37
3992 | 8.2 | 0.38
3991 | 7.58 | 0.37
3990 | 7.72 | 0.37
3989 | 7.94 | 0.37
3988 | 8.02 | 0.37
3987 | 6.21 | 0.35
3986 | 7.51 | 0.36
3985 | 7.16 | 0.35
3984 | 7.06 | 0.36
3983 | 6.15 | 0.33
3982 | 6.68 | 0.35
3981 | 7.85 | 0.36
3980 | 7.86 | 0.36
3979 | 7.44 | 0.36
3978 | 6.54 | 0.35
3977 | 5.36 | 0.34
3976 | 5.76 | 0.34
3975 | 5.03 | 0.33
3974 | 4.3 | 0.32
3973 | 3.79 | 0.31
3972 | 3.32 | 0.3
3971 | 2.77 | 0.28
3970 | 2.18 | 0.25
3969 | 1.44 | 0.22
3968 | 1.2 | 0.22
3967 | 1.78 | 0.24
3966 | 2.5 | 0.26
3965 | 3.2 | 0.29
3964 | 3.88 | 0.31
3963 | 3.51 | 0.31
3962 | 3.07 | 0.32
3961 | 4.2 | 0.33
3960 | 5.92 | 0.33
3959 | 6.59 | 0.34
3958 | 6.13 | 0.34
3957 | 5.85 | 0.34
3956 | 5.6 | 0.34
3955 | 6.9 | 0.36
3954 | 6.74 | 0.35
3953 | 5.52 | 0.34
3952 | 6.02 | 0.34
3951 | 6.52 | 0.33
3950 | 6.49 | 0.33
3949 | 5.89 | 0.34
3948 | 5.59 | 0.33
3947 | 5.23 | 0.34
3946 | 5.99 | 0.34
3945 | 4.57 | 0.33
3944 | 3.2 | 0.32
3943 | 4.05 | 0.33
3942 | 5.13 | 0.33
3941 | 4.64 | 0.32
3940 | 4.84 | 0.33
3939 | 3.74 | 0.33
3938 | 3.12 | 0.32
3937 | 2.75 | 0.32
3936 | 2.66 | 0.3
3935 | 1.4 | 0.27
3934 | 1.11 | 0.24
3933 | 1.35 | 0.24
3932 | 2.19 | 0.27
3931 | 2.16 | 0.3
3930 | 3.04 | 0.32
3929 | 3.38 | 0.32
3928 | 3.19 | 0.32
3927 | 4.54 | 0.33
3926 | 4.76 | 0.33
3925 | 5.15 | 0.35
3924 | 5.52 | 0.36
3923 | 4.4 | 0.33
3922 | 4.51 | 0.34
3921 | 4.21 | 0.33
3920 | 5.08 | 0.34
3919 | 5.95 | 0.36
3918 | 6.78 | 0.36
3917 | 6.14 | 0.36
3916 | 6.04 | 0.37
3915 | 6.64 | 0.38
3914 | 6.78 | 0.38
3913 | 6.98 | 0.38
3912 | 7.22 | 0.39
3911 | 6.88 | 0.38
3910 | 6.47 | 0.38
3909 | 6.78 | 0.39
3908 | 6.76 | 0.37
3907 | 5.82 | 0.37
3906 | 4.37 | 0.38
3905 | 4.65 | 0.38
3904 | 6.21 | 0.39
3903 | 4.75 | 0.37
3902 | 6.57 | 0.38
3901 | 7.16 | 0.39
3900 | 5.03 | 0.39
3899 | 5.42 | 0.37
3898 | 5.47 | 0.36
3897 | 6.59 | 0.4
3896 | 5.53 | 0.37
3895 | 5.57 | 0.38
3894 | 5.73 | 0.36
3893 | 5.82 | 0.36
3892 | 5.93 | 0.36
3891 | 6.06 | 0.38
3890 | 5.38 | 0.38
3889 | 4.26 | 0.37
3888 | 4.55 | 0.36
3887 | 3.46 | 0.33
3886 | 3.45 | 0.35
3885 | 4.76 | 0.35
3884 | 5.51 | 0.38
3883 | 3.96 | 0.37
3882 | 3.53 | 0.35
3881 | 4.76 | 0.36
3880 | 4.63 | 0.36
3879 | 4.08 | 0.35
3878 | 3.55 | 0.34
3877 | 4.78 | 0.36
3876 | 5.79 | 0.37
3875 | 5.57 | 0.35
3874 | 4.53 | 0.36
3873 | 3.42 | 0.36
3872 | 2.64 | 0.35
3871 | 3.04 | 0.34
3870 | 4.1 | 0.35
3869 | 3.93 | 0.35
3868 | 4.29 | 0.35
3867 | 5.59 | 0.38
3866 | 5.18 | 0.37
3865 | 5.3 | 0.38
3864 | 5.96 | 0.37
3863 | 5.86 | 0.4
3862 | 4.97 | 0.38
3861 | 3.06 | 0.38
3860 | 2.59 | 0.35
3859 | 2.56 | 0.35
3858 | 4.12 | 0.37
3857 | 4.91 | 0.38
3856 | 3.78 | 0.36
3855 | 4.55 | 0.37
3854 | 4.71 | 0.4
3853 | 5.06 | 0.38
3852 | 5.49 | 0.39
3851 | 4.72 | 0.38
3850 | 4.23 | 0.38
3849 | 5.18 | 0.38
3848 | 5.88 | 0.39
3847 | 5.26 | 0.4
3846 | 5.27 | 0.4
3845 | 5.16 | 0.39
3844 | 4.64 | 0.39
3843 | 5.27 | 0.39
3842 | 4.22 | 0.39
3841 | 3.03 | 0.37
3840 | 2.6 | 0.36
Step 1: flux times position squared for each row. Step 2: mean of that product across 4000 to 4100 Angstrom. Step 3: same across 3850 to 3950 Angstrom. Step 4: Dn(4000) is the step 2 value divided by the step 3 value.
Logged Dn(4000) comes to 1.8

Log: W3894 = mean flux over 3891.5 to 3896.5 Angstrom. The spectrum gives 5.72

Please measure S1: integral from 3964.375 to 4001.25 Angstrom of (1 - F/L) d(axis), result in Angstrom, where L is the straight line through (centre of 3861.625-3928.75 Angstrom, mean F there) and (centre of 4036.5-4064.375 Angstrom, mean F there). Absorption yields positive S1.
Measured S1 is 4.1 Angstrom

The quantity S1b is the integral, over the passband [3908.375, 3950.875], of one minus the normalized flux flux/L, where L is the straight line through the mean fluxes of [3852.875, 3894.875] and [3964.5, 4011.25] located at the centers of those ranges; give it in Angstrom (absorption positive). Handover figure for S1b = 5.3 Angstrom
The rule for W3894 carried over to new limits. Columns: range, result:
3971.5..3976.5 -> 4.44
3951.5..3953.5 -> 5.77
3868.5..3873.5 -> 3.43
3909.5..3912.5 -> 6.86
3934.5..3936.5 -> 2.03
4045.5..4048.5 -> 6.35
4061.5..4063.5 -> 6.71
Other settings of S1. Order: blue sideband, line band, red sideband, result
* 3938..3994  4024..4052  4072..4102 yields -3.57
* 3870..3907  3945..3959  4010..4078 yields 0.18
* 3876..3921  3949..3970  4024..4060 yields 5.93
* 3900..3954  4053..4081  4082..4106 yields 0.26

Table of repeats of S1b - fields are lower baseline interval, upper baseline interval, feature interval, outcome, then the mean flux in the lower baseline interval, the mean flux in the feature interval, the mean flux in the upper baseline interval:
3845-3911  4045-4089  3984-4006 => -3.15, 4.92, 7.59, 7.7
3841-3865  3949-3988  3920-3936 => 5.05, 4.65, 3.42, 5.2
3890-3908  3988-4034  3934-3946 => 5.31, 5.71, 3.64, 7.89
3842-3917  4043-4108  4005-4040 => -4.98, 5.06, 8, 7.73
